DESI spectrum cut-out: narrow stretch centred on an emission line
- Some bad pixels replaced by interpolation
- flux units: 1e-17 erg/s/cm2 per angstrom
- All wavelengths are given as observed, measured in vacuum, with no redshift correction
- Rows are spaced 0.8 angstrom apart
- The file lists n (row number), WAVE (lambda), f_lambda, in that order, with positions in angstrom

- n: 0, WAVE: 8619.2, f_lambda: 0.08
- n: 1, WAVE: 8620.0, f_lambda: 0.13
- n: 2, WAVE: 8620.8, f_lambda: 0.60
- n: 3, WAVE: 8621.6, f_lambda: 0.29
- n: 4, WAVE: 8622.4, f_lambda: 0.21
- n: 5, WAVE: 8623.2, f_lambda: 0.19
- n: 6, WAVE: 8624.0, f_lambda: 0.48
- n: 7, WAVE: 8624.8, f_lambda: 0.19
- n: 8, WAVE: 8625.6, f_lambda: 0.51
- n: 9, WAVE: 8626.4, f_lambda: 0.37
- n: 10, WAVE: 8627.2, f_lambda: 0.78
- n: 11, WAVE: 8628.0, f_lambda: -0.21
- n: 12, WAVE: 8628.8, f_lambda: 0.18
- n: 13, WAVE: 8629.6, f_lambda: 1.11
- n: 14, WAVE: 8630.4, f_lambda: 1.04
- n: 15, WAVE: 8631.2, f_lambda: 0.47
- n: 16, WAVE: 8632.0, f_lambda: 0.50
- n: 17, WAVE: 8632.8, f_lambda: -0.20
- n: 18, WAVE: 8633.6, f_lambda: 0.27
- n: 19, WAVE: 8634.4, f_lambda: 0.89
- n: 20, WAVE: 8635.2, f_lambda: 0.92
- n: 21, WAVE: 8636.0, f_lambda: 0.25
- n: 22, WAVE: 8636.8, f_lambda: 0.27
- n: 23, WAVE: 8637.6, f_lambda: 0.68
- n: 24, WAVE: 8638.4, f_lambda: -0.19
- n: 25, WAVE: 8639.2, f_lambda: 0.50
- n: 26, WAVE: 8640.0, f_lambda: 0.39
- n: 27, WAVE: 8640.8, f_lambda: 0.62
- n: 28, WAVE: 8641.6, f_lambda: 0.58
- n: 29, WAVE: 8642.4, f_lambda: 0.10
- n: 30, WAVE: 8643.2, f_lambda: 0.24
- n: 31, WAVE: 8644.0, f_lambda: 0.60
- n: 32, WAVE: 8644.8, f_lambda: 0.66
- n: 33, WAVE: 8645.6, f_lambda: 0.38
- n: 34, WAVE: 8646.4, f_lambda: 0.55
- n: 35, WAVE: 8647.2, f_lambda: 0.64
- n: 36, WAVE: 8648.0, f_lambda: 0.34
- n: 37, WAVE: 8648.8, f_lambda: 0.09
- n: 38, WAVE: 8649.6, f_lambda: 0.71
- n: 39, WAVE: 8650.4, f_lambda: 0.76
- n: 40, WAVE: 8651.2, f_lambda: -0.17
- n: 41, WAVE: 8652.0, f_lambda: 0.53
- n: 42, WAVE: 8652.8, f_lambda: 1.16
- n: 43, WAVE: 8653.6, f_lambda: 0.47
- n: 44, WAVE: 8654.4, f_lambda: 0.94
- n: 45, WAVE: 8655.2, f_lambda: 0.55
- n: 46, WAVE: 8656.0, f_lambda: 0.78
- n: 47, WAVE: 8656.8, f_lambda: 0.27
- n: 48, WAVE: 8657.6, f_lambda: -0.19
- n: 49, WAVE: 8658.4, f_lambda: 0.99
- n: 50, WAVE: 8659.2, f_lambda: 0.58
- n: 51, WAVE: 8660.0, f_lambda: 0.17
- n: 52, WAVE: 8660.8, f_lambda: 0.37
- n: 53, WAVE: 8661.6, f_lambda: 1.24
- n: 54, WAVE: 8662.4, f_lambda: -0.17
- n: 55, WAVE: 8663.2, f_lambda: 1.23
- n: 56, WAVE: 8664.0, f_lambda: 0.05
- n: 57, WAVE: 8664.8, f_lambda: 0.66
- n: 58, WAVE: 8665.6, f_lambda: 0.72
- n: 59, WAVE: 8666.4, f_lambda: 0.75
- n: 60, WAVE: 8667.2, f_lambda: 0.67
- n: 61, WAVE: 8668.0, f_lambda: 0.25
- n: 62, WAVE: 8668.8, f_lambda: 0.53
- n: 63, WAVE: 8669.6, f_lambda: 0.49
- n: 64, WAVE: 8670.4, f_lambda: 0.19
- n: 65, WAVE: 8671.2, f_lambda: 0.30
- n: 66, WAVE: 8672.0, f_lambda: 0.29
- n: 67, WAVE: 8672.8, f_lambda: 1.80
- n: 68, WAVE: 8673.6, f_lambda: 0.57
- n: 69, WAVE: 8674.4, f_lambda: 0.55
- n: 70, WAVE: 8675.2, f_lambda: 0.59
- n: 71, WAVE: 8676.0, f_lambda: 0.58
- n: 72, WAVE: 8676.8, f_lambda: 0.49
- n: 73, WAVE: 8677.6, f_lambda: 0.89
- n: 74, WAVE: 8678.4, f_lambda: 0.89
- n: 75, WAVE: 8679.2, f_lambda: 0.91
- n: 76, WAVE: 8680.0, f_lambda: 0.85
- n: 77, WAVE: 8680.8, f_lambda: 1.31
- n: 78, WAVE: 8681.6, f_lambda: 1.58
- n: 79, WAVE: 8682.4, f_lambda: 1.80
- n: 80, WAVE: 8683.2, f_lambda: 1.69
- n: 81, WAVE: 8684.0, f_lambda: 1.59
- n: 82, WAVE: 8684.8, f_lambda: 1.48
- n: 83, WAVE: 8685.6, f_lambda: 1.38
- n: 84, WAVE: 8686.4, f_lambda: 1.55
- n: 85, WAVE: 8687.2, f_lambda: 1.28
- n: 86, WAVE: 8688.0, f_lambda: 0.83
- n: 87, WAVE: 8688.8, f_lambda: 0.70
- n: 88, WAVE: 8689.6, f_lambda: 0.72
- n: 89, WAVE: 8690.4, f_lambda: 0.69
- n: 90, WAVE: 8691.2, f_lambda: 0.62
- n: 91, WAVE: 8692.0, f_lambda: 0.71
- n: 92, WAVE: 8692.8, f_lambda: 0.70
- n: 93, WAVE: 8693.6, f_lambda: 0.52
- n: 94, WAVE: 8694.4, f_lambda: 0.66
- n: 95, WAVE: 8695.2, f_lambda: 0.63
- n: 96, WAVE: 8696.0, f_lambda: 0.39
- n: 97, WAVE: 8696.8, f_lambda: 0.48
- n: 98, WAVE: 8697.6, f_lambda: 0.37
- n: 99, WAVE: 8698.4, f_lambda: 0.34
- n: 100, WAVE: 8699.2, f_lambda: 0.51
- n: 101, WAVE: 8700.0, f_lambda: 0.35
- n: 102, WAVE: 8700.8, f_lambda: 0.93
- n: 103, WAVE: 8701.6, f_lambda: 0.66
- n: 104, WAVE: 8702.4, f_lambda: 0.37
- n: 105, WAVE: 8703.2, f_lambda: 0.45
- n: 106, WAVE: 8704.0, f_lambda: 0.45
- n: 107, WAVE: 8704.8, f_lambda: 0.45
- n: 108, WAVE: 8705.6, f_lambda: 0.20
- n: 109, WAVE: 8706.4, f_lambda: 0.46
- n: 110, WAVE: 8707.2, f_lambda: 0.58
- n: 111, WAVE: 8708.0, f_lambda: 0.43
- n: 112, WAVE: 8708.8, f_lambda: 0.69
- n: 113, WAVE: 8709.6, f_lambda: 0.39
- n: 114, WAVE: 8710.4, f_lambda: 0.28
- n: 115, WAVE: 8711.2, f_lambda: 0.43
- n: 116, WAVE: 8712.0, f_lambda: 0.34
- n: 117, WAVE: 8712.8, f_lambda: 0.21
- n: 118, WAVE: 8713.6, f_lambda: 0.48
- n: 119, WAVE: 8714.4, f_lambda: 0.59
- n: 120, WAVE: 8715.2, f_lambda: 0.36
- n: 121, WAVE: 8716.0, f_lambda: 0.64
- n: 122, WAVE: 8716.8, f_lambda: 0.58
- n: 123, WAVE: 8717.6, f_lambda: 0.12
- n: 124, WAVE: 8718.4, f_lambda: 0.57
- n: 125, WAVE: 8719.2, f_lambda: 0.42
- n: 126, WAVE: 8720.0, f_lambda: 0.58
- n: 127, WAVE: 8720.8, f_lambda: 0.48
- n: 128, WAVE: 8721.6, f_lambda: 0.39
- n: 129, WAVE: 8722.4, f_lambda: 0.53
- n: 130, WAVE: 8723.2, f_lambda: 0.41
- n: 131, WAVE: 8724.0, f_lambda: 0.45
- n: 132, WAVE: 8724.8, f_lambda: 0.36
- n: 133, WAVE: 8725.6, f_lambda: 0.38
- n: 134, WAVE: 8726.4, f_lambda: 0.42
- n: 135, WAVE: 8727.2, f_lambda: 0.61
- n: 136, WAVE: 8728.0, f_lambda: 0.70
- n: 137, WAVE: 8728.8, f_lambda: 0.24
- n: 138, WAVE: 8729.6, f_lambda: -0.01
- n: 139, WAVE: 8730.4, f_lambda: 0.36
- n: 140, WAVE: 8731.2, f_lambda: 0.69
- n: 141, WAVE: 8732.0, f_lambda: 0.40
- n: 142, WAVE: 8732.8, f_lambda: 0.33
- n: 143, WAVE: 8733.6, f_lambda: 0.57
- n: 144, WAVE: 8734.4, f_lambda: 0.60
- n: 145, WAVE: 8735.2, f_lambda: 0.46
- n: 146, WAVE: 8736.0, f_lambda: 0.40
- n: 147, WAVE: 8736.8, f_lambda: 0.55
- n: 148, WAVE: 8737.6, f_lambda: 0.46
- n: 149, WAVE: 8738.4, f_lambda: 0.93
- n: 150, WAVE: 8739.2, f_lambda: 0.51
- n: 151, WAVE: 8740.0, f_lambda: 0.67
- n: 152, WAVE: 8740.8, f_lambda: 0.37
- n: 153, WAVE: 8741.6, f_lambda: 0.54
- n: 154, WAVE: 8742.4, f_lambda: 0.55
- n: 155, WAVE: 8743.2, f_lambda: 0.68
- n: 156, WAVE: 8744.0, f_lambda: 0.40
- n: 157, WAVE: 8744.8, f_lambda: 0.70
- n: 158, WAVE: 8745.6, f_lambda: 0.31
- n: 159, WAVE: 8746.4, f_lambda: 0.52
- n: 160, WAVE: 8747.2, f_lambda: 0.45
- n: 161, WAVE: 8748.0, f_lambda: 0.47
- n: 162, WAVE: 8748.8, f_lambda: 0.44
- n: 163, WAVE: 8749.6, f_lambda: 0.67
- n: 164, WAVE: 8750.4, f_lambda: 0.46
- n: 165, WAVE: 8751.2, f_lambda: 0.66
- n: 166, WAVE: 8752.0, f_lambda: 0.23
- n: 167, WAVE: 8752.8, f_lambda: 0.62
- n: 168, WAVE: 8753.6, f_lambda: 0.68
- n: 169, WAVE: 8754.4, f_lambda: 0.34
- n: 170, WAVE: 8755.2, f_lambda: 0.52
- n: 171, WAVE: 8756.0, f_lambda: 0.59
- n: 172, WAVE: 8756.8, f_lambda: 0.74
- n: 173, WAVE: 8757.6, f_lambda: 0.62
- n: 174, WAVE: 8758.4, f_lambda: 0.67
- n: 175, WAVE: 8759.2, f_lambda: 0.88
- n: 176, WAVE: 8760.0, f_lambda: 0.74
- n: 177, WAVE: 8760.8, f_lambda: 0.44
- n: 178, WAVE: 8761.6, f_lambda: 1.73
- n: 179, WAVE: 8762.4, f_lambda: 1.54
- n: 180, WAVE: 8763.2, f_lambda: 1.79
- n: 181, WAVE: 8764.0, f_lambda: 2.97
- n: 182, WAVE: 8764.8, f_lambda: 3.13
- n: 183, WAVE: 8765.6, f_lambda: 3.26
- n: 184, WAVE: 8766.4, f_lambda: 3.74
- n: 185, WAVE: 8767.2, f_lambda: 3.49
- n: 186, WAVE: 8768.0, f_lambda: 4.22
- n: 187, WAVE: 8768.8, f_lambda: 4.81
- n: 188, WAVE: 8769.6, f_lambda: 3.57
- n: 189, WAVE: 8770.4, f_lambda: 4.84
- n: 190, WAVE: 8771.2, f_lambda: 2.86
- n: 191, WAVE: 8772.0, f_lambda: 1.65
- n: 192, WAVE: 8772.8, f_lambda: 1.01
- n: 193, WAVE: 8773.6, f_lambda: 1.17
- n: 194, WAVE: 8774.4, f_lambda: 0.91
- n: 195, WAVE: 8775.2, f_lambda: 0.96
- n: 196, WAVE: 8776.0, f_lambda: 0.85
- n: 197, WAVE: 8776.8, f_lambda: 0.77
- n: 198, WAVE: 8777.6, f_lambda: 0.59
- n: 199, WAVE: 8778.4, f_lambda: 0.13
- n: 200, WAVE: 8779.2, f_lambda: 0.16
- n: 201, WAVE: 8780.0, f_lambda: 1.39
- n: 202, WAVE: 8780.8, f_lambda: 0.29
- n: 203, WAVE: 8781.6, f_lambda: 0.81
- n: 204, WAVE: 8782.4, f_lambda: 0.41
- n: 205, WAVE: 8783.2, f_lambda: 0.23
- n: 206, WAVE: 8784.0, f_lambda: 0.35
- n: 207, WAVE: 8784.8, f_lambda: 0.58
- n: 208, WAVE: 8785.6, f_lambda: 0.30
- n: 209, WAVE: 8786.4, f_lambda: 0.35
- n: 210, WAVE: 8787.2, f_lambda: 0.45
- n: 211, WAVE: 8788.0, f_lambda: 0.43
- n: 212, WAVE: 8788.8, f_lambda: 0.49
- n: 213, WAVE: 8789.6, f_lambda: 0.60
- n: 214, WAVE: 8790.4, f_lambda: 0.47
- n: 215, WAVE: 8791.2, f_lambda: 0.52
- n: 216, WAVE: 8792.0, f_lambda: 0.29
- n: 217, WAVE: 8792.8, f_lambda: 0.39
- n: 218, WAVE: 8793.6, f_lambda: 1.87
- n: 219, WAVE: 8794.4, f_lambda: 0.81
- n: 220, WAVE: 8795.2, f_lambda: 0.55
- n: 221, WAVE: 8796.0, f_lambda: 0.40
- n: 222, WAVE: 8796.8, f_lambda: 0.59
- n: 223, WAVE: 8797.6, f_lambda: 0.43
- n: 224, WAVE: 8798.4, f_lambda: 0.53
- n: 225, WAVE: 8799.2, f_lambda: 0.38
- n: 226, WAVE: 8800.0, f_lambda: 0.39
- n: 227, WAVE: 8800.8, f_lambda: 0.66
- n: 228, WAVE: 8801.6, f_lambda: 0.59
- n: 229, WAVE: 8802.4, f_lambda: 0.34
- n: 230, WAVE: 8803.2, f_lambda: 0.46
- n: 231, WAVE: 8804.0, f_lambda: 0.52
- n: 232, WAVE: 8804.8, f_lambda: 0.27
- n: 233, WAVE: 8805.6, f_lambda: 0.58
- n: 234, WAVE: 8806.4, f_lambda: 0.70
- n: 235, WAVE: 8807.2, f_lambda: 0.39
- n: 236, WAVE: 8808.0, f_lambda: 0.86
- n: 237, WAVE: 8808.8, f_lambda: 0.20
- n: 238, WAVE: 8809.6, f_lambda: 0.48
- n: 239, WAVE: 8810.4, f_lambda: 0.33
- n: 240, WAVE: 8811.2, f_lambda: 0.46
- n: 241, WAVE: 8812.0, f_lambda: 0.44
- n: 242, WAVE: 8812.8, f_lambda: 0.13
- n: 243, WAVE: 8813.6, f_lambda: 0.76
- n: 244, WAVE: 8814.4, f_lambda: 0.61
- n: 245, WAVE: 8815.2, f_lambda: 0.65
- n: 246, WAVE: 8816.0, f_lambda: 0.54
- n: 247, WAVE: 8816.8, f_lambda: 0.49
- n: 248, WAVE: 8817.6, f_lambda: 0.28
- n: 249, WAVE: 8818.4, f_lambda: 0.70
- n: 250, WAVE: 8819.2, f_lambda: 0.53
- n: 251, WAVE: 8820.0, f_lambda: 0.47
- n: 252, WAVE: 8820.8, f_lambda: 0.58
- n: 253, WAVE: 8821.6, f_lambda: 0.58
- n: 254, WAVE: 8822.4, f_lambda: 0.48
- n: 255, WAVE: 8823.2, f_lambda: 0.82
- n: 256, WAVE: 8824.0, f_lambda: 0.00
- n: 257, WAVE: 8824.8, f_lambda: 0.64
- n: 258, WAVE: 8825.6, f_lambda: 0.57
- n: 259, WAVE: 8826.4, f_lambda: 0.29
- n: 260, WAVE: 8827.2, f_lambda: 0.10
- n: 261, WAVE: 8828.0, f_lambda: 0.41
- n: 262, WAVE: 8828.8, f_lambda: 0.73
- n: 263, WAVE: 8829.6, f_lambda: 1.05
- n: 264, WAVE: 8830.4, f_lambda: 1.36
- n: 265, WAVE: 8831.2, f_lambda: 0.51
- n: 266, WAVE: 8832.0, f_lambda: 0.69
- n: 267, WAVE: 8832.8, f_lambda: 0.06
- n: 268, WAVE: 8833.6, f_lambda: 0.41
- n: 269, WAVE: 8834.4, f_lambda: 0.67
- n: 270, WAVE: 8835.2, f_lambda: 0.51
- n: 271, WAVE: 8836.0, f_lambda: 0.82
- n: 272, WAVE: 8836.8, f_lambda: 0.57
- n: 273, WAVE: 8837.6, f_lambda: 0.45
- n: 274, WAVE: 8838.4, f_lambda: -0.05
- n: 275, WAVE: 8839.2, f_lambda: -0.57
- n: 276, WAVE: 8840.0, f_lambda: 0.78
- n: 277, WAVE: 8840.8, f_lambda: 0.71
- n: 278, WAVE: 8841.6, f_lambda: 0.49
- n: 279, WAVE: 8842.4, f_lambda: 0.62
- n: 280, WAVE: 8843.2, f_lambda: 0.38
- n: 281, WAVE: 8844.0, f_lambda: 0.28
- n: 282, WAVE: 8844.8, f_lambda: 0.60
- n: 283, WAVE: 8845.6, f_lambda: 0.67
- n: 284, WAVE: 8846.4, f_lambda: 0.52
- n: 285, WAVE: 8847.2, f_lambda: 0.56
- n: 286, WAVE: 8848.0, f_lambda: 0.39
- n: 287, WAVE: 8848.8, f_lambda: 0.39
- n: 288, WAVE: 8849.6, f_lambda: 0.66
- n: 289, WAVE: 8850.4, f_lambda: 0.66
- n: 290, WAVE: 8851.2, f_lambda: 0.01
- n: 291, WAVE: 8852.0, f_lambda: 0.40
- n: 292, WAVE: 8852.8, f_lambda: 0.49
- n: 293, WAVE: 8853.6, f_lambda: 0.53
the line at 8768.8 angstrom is [O III]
